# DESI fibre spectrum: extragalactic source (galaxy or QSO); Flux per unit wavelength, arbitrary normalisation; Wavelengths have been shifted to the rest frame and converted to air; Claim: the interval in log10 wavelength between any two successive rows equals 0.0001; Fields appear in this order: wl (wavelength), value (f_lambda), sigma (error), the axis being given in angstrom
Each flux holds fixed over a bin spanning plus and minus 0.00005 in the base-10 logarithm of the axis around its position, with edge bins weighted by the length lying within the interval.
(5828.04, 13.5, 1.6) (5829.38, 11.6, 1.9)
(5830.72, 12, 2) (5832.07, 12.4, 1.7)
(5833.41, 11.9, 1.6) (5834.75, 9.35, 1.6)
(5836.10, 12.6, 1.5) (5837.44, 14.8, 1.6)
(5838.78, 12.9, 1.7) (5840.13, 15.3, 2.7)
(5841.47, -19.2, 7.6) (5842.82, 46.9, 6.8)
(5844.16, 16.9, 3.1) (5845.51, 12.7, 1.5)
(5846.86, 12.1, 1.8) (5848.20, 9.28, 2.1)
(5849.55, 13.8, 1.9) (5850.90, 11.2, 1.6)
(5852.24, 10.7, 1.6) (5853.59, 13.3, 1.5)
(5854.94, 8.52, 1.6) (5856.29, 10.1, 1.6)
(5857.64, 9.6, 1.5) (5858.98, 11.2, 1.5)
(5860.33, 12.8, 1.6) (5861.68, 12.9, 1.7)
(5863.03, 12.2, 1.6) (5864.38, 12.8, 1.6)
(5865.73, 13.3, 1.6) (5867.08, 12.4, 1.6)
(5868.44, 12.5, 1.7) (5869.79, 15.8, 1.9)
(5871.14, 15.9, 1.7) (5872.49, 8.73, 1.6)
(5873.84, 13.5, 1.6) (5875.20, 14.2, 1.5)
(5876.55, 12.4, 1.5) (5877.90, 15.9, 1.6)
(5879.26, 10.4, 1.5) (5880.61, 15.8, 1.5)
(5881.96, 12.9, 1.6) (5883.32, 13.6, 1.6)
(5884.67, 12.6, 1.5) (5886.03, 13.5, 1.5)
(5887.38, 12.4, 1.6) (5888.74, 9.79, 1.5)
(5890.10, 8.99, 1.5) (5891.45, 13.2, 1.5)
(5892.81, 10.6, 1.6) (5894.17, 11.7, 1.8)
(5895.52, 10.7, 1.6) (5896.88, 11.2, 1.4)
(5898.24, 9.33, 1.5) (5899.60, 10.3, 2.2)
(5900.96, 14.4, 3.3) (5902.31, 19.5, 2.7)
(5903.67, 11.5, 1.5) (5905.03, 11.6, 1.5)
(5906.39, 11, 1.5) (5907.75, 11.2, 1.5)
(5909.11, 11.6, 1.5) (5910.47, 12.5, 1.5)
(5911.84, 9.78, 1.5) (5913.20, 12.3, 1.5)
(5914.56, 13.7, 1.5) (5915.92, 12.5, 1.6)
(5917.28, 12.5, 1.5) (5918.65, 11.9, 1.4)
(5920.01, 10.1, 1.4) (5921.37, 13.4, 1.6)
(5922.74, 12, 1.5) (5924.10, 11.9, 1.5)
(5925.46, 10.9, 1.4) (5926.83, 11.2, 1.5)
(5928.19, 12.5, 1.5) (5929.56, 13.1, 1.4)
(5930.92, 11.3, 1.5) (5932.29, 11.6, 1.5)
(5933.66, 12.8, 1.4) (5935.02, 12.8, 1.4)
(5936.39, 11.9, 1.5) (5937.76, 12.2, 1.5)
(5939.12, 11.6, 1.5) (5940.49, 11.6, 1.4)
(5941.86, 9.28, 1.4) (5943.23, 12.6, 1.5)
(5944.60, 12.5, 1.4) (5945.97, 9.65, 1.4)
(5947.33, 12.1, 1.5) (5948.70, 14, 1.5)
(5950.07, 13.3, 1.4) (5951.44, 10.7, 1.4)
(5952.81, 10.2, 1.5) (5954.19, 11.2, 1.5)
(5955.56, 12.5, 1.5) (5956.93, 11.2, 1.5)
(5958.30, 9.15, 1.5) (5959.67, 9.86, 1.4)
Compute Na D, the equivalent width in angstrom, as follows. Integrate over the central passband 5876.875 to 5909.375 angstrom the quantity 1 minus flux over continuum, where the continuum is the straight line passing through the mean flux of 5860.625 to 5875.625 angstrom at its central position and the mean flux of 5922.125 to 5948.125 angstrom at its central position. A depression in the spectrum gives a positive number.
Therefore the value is 0.90 angstrom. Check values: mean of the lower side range 13.1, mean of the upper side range 11.8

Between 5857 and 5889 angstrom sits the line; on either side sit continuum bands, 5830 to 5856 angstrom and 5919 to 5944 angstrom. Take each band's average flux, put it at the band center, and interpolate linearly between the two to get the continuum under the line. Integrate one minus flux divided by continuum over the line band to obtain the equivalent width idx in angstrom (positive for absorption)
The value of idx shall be -1.6 angstrom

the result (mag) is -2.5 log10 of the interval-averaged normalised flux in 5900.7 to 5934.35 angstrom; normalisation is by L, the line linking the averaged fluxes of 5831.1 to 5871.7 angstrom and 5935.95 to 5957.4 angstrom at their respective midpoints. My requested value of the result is -0.028 mag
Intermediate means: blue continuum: 12.6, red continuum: 11.7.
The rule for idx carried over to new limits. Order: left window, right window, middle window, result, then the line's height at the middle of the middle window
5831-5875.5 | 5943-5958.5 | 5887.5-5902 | 1.0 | 12.1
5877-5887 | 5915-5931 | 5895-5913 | 1.1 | 12.7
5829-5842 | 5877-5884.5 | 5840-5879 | -3.2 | 11.7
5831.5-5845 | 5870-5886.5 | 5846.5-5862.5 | 2.5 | 13.4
